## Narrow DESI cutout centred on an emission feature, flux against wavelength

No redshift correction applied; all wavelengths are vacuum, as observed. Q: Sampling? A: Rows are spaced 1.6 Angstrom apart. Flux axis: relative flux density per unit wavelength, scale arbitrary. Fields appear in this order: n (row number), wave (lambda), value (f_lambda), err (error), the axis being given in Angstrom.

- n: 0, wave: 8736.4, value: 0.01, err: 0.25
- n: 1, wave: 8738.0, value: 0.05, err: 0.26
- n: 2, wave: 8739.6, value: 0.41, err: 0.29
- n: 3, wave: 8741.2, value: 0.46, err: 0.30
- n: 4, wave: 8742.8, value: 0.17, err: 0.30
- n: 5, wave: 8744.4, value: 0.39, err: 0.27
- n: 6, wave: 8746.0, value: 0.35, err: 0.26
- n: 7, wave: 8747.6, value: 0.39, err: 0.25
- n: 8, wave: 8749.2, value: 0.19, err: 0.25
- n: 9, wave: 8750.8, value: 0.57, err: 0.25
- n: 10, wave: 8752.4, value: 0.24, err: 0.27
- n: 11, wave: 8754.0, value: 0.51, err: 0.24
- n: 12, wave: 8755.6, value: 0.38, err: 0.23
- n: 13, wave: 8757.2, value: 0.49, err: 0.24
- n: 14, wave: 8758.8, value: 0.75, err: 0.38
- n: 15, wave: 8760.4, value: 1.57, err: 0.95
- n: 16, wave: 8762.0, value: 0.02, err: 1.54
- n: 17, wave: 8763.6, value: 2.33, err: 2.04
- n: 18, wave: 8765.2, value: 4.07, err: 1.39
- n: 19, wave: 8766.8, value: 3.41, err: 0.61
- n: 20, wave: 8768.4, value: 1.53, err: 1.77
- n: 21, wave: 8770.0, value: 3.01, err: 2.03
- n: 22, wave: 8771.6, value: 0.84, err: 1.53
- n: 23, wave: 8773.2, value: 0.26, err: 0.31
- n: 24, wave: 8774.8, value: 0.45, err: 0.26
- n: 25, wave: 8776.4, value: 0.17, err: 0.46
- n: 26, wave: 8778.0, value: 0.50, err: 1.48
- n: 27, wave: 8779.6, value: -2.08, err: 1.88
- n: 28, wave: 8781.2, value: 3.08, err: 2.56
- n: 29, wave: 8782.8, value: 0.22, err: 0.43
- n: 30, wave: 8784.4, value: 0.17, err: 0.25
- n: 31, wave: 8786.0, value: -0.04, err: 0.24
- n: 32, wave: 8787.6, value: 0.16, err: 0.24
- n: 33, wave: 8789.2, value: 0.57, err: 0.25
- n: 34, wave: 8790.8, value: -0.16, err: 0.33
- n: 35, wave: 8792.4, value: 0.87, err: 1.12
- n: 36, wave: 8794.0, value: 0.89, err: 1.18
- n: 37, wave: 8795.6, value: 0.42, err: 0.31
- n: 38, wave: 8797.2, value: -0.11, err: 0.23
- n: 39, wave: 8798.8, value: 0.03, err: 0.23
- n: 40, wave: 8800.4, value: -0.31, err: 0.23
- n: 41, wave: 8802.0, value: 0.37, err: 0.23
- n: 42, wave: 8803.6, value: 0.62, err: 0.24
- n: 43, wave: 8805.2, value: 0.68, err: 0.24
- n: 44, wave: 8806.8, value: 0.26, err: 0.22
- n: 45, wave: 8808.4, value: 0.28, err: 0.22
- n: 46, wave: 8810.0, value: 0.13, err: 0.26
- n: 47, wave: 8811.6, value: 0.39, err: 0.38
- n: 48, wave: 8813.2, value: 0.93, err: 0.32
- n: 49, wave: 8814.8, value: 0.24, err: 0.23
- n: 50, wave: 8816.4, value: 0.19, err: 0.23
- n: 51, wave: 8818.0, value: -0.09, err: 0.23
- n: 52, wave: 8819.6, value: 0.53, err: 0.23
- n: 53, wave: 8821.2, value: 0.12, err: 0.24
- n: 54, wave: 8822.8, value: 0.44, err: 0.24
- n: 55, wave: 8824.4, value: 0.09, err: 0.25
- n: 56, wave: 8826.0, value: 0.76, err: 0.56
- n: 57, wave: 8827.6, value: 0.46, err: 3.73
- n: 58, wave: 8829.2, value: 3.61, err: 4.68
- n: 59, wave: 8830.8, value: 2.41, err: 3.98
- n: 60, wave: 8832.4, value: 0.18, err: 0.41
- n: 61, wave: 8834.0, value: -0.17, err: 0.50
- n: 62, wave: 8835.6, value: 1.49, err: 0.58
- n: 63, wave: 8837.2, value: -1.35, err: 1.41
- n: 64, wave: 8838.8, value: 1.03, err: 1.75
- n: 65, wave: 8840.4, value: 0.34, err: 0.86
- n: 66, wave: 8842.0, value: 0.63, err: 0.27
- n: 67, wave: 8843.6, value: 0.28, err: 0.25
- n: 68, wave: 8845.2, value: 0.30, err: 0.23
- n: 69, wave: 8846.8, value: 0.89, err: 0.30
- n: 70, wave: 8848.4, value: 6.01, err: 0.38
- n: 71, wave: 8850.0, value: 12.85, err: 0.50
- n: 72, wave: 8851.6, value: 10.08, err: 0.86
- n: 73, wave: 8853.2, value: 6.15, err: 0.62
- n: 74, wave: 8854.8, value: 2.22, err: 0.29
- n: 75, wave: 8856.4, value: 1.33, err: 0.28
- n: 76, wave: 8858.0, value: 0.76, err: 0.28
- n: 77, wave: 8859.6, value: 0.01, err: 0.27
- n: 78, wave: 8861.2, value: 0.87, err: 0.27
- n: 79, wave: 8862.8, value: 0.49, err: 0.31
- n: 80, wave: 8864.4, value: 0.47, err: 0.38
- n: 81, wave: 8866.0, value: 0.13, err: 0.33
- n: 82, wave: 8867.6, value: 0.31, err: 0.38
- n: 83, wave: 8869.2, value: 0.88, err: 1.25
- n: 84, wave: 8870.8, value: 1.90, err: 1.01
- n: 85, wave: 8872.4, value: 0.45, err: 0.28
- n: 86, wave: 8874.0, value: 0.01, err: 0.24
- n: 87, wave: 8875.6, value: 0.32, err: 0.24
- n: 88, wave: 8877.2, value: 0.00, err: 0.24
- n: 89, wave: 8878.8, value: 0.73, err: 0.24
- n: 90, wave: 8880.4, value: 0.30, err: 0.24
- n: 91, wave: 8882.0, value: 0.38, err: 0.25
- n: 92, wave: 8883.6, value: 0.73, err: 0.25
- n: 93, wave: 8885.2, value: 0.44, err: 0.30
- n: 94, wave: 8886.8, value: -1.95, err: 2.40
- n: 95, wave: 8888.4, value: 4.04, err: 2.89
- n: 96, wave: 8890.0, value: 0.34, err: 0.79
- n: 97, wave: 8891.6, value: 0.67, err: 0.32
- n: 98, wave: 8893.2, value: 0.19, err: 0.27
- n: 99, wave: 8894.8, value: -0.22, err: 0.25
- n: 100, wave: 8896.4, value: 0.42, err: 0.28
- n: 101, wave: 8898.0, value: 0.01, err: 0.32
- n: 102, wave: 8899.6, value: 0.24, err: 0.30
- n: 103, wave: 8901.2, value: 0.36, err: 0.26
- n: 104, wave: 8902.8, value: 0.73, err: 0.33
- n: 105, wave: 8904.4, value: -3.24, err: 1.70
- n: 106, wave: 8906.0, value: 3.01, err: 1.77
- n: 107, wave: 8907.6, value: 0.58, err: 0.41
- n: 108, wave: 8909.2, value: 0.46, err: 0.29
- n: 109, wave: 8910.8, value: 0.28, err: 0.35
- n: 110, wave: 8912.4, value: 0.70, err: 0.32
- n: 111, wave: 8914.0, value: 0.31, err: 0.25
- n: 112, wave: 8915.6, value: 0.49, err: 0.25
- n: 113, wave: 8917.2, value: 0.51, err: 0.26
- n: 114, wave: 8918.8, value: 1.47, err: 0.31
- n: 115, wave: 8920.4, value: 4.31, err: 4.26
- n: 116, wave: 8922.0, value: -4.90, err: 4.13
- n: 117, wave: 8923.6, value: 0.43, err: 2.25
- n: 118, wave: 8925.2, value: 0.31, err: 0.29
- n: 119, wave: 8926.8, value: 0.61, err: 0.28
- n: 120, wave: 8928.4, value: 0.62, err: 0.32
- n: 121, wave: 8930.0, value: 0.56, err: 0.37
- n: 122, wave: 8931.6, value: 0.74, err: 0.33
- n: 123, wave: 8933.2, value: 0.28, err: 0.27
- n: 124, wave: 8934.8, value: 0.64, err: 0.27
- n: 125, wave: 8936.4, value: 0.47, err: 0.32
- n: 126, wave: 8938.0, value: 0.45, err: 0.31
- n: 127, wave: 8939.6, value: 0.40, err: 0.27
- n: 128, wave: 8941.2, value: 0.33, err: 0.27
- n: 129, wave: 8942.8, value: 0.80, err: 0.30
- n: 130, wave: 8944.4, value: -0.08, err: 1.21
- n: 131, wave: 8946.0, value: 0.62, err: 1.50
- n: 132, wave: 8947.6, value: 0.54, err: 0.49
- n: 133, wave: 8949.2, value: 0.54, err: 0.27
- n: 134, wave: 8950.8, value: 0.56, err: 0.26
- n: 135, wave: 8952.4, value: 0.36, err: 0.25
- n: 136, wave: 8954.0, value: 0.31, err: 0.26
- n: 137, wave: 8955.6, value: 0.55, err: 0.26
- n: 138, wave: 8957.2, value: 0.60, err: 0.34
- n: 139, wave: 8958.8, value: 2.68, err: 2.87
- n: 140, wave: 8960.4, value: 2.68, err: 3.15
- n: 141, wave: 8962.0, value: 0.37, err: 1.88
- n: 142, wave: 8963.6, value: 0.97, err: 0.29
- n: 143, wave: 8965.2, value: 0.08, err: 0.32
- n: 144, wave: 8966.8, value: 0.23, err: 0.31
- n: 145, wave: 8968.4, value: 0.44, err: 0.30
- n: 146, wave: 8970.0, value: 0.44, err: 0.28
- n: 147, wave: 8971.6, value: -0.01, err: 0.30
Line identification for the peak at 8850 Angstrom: [O III]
